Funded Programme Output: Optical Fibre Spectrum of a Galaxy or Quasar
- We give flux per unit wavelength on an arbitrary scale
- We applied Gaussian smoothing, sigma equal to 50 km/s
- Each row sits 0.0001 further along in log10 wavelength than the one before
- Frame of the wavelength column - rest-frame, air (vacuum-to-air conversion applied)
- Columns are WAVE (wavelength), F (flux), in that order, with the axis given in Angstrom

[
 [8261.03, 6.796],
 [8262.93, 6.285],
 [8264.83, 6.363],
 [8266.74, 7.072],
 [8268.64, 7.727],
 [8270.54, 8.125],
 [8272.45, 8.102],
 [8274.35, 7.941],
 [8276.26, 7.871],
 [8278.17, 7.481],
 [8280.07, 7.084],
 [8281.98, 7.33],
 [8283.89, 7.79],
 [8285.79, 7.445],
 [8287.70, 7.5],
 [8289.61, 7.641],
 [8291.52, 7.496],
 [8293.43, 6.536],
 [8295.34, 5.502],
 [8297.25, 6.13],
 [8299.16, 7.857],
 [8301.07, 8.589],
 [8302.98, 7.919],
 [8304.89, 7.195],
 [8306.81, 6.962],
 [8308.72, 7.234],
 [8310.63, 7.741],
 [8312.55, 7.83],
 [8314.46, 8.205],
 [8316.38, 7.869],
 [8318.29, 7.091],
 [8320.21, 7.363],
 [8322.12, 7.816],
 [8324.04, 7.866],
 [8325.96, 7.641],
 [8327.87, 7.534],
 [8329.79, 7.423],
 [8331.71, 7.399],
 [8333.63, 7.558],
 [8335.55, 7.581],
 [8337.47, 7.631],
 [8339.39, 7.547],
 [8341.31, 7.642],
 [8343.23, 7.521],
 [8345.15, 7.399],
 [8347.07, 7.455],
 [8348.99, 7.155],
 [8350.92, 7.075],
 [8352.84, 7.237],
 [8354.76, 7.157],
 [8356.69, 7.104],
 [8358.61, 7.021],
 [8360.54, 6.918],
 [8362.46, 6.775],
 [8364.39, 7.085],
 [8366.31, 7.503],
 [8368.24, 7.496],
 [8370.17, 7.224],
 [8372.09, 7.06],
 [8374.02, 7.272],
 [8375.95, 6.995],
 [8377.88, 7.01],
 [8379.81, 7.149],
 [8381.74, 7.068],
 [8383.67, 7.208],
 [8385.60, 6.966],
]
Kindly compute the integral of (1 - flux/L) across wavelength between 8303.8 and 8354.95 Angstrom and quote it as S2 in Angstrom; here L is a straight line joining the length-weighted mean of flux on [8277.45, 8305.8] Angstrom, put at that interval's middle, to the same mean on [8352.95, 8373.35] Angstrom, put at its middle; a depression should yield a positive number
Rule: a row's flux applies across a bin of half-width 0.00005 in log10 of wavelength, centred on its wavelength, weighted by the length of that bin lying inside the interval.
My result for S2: -2.0 Angstrom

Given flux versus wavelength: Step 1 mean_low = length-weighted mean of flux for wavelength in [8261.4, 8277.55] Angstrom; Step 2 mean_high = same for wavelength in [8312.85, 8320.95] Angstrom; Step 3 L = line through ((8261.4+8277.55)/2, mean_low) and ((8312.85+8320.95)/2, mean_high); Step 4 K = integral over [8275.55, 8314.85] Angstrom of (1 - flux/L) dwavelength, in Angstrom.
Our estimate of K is 0.8 Angstrom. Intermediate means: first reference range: 7.41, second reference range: 7.65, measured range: 7.38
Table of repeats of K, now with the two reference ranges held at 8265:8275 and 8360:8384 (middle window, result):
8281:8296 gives 0.78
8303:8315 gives -0.10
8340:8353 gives -0.17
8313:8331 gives -0.59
